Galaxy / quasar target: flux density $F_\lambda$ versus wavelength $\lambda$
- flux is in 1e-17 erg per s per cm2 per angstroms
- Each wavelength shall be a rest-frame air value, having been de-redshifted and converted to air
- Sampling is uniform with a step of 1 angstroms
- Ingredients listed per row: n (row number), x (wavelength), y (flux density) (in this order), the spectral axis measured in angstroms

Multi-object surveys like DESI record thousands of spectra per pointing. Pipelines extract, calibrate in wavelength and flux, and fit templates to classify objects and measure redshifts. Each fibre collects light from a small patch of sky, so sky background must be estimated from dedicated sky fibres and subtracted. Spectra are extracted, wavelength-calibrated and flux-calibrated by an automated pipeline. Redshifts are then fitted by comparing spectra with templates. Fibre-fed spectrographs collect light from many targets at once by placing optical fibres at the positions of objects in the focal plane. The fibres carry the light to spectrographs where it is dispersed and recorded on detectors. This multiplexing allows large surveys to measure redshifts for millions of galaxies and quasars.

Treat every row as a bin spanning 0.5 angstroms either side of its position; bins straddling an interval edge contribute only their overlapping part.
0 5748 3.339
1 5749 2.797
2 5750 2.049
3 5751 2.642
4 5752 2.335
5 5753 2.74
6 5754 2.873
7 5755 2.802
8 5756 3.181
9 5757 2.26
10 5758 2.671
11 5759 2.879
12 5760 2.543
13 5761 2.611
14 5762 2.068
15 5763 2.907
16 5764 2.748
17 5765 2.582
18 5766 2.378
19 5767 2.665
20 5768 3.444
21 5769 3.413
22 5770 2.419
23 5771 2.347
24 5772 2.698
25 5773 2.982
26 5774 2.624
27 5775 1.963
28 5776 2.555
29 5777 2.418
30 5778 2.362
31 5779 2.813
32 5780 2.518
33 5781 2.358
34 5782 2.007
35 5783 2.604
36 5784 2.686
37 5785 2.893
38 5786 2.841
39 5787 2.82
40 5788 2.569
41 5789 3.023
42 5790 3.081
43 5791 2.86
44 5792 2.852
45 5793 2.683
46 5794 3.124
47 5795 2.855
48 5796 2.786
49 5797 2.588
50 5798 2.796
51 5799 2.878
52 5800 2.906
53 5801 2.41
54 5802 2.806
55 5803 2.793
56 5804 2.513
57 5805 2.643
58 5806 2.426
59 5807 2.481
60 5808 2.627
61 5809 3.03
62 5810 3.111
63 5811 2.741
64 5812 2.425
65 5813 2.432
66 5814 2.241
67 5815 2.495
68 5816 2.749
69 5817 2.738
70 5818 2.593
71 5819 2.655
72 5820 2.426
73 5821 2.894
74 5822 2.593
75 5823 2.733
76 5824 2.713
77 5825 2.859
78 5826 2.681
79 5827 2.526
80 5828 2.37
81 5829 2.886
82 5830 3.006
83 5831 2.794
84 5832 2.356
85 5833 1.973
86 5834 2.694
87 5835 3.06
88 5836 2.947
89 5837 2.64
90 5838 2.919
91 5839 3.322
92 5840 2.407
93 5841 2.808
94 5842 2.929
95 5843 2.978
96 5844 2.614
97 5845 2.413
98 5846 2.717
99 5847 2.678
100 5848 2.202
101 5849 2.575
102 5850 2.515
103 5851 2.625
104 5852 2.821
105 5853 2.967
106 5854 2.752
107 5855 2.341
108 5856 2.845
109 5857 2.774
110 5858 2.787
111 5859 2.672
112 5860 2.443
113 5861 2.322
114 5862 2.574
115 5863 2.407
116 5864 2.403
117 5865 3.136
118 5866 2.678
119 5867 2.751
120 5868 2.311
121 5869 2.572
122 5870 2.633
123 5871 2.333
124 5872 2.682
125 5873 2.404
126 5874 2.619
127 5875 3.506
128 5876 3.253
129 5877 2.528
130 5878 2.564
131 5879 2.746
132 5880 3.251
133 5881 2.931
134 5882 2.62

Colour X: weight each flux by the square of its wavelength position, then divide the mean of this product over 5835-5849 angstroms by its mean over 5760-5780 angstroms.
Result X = 1.07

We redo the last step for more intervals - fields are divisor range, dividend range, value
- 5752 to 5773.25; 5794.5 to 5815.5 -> 1.00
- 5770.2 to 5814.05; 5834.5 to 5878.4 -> 1.03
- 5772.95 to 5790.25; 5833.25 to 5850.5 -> 1.07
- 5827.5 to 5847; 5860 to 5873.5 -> 0.94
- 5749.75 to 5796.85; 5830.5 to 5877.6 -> 1.03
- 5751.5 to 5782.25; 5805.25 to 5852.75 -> 1.04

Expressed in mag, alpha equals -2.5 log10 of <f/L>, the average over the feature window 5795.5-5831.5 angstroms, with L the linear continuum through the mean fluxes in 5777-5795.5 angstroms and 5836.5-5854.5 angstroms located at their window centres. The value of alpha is 0.01 mag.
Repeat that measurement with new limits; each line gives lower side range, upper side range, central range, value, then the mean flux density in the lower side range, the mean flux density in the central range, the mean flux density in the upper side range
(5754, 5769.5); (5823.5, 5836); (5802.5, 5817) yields 0.03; 2.75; 2.63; 2.67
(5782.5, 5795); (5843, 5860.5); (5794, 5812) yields 0.02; 2.84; 2.73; 2.64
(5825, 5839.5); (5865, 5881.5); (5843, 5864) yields 0.05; 2.73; 2.61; 2.75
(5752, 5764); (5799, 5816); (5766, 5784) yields 0.03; 2.67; 2.6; 2.64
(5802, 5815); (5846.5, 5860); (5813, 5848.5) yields -0.01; 2.62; 2.67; 2.65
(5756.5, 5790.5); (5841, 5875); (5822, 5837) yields -0.02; 2.64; 2.68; 2.64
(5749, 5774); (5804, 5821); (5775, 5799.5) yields -0.02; 2.68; 2.69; 2.62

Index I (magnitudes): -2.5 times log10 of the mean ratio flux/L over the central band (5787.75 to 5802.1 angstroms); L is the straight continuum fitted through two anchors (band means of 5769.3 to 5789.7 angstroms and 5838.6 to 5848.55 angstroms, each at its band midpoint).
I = -0.08 mag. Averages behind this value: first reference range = 2.59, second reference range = 2.7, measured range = 2.82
